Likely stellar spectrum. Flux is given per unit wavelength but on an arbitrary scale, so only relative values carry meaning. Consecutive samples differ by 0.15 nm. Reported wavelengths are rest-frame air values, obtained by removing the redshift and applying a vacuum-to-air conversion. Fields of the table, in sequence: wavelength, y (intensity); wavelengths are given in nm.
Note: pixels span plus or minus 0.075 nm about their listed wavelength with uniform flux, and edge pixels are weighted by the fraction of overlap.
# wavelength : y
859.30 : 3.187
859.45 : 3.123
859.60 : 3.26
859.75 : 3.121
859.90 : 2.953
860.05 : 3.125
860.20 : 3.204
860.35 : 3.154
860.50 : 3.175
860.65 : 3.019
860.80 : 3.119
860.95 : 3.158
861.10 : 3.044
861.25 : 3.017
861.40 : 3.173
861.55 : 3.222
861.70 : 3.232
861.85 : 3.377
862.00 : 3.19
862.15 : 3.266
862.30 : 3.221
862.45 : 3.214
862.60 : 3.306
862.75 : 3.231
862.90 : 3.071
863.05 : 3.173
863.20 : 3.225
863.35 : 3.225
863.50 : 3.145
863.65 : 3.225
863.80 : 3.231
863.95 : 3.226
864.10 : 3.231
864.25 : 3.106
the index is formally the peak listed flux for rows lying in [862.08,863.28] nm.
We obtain 3.306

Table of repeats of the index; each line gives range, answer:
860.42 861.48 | 3.175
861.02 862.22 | 3.377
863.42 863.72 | 3.225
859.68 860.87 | 3.204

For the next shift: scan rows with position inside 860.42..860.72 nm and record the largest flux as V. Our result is 3.175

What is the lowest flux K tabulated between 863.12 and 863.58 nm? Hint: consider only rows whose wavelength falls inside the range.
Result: 3.145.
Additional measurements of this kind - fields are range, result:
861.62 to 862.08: 3.19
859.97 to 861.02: 3.019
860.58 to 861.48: 3.017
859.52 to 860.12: 2.953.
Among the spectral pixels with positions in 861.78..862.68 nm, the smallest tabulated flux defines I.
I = 3.19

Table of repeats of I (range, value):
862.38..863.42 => 3.071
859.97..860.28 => 3.125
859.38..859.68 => 3.123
